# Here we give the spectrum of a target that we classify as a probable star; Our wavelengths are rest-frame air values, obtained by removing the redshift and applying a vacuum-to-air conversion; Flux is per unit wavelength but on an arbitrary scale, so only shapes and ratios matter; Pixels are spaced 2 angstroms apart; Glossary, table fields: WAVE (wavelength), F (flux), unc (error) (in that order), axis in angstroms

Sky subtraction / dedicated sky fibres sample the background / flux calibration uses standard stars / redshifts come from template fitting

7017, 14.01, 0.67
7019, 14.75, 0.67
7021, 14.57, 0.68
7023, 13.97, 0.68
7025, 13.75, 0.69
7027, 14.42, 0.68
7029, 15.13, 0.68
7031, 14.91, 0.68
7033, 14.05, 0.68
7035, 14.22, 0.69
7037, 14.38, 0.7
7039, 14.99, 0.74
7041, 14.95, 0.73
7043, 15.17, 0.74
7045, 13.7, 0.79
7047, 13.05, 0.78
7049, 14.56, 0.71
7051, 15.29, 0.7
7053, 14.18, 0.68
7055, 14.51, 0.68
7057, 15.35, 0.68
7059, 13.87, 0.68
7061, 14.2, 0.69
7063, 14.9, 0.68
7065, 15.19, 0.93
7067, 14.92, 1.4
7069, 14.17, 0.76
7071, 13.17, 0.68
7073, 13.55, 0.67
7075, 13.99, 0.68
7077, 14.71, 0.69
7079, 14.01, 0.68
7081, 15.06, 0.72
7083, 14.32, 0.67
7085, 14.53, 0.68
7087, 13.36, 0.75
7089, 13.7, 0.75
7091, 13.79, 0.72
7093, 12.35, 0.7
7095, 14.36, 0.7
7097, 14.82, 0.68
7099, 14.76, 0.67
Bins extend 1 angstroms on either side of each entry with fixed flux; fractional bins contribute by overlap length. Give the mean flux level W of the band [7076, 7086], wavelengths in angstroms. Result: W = 14.5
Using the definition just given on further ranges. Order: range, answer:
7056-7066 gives 14.7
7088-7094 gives 13.3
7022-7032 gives 14.4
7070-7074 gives 13.4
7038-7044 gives 15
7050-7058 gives 14.8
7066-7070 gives 14.5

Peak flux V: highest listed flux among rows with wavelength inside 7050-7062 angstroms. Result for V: 15.35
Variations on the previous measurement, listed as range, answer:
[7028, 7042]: 15.13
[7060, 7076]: 15.19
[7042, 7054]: 15.29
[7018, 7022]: 14.75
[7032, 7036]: 14.22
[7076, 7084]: 15.06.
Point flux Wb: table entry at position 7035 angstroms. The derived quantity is 14.22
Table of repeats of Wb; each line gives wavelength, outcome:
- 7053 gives 14.18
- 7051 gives 15.29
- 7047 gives 13.05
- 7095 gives 14.36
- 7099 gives 14.76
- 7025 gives 13.75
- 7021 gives 14.57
